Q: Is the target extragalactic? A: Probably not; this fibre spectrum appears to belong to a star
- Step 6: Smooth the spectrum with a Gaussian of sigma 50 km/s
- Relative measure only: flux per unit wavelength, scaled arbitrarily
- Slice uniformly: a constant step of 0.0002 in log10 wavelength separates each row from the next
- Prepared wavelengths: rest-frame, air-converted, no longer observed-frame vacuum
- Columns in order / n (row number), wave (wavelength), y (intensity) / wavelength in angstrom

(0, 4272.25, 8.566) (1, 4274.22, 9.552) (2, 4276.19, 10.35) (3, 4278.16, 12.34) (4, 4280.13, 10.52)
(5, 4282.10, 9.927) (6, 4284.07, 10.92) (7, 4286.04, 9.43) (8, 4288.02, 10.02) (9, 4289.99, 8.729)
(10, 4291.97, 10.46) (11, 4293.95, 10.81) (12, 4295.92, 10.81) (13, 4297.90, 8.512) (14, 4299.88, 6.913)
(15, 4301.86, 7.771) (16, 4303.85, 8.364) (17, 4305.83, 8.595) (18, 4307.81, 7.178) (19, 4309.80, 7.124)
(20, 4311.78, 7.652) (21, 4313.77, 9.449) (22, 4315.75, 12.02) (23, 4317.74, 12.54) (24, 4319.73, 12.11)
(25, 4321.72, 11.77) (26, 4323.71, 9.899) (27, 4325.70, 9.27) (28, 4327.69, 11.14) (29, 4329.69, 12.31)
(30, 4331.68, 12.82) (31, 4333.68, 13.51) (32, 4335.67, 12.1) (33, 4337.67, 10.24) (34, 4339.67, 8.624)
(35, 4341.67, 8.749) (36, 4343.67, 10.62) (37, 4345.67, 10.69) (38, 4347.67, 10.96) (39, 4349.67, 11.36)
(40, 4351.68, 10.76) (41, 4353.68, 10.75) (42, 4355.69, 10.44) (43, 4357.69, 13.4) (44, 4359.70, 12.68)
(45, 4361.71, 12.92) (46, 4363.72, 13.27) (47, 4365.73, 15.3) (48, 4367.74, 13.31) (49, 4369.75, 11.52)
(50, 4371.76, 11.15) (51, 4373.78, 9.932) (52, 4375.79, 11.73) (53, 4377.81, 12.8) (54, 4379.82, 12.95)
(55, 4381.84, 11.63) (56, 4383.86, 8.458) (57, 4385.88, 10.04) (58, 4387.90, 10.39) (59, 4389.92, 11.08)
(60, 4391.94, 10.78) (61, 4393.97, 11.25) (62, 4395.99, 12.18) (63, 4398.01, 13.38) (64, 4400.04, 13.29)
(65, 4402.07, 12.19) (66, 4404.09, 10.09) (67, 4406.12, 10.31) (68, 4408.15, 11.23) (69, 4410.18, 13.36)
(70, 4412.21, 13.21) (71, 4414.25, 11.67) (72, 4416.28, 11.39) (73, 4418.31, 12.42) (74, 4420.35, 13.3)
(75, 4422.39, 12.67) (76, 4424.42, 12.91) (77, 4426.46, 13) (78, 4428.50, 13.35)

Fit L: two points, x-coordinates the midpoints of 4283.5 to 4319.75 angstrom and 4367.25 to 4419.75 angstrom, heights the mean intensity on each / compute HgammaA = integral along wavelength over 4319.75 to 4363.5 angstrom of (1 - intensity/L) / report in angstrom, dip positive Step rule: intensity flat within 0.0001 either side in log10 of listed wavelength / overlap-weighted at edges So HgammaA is -3.9 angstrom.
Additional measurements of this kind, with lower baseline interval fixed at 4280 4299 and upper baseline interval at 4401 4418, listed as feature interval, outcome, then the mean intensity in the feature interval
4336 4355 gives 0.7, 10.4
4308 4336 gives -1.0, 10.8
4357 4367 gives -2.2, 13.5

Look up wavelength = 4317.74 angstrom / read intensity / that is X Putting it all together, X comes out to 12.54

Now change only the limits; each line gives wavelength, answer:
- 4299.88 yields 6.913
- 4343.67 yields 10.62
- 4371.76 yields 11.15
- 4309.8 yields 7.124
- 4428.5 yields 13.35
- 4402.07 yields 12.19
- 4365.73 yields 15.3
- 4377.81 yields 12.8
